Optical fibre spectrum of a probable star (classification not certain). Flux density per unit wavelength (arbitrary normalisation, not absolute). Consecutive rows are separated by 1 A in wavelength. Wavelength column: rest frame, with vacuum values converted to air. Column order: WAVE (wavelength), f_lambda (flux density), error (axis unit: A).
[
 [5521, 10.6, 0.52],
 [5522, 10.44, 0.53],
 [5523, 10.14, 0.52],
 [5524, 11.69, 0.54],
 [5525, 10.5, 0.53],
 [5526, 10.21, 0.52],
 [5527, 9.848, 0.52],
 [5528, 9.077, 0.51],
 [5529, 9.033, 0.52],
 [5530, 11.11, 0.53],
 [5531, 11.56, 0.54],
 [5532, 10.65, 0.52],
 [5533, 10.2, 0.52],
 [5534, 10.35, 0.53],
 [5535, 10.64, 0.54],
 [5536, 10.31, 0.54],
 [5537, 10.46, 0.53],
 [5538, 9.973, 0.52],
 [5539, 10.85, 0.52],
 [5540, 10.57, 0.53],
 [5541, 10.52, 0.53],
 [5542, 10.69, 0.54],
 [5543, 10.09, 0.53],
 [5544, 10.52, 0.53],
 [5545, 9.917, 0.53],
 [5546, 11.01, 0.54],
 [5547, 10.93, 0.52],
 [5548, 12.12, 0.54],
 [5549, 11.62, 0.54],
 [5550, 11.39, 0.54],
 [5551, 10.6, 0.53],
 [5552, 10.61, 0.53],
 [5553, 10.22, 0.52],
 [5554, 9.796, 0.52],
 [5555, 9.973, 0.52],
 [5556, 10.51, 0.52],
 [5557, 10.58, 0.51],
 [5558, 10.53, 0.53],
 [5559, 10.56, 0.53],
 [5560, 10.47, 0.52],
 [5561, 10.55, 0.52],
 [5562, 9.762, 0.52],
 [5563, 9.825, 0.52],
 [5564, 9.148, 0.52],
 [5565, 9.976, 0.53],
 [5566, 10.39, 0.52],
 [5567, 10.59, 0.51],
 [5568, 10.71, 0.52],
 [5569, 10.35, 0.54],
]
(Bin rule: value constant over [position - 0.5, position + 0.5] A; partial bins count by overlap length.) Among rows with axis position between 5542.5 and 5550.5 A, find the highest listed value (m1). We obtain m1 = 12.12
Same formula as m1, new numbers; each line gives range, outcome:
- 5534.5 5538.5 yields 10.64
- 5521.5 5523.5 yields 10.44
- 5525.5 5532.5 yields 11.56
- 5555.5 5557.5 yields 10.58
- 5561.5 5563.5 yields 9.825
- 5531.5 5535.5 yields 10.65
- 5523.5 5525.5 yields 11.69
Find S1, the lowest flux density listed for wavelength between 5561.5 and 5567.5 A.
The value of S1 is 9.148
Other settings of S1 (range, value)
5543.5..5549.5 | 9.917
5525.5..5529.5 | 9.033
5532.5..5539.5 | 9.973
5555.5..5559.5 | 10.51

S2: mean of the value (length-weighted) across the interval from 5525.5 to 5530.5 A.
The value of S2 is 9.86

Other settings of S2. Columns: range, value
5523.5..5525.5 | 11.1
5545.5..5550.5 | 11.4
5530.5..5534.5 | 10.7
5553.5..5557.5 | 10.2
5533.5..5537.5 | 10.4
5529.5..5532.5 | 11.1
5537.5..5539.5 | 10.4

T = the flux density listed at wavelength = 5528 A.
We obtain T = 9.077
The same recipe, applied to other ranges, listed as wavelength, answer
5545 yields 9.917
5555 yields 9.973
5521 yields 10.6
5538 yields 9.973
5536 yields 10.31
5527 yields 9.848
